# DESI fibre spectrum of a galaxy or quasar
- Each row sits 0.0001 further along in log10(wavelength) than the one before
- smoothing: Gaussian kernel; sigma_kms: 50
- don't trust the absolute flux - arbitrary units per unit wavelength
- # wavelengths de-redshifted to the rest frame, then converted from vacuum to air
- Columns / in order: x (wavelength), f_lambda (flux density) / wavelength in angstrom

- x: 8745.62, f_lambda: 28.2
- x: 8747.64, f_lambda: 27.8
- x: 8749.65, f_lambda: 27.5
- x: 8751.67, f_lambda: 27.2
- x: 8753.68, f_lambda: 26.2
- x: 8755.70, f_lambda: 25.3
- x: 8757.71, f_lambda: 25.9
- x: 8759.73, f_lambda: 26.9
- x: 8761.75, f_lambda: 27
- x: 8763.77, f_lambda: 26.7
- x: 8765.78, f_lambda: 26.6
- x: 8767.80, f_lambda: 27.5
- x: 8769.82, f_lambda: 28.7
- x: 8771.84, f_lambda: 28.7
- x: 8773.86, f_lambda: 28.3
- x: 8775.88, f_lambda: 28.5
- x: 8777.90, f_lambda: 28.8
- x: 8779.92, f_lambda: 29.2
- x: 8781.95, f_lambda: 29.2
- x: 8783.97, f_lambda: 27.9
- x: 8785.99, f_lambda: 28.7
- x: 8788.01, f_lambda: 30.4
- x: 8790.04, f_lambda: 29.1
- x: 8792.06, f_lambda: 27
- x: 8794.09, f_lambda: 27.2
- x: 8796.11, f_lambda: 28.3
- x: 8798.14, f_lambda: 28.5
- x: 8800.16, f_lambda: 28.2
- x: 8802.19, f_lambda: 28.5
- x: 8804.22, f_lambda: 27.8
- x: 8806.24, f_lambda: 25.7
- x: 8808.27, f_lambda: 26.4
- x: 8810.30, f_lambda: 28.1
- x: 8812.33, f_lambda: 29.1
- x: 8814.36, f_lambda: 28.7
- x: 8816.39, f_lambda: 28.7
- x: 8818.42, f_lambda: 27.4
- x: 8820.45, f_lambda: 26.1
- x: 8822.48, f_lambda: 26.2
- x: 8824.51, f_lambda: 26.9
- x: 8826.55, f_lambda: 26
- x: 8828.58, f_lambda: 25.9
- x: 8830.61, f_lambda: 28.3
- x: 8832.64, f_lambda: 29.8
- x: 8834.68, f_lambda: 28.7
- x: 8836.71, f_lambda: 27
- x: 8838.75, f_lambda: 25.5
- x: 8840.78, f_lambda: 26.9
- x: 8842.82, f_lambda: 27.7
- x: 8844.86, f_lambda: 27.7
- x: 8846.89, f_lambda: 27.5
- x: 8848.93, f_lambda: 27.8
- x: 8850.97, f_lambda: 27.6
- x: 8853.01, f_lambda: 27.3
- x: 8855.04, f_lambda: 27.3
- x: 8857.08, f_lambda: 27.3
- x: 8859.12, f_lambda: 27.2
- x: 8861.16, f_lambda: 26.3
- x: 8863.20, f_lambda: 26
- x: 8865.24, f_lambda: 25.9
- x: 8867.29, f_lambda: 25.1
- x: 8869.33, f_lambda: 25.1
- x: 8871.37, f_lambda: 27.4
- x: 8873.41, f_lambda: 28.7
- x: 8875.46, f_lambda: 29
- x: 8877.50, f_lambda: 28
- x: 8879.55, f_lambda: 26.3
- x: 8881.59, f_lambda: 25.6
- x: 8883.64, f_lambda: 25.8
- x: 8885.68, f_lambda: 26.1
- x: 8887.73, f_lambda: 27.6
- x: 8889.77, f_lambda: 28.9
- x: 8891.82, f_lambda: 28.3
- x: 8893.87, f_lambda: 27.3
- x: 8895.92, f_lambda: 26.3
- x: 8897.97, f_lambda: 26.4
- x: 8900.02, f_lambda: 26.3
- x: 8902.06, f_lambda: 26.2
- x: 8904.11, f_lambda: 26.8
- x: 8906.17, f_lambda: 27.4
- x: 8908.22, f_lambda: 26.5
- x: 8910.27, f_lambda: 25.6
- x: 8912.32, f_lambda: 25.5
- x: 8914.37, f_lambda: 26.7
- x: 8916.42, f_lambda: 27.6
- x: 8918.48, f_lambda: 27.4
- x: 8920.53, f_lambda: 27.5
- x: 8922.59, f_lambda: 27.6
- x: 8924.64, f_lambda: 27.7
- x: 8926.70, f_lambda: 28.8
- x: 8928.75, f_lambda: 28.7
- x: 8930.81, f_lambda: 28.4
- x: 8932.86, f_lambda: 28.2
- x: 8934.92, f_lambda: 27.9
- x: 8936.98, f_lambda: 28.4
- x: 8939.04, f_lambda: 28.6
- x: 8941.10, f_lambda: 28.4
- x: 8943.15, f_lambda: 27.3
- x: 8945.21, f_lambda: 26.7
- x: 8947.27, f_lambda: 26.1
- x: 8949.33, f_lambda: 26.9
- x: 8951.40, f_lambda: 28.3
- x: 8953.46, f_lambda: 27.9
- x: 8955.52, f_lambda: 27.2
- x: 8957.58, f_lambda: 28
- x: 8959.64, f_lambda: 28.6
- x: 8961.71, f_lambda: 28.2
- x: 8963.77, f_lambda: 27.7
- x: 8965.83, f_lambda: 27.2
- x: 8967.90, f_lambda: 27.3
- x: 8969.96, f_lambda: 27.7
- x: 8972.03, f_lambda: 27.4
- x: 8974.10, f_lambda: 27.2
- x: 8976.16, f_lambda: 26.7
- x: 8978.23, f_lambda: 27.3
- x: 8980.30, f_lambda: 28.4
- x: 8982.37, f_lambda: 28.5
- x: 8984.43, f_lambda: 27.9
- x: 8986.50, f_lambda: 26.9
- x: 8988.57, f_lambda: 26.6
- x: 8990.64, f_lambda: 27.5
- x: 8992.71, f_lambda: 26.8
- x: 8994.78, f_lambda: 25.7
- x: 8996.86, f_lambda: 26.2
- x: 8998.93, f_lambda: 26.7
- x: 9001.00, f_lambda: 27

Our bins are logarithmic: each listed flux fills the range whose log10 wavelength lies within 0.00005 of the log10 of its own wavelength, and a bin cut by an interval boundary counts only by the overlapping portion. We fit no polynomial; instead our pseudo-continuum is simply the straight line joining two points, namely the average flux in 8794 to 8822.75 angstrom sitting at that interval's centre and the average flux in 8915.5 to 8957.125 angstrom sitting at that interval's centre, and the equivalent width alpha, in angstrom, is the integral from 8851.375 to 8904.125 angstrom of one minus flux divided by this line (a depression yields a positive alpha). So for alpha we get 1.7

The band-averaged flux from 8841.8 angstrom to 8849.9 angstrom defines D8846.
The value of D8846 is 27.7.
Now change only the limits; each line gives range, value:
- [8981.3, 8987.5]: 27.8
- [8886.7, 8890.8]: 28.2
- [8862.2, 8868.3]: 25.6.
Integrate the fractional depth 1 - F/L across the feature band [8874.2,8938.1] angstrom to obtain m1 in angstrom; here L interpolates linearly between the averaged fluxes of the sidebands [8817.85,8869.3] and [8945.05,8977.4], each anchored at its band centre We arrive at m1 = -0.1 angstrom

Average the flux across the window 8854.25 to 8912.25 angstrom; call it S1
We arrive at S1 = 26.8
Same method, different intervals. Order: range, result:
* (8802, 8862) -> 27.4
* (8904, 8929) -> 27.2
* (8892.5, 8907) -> 26.7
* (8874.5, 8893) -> 27.3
